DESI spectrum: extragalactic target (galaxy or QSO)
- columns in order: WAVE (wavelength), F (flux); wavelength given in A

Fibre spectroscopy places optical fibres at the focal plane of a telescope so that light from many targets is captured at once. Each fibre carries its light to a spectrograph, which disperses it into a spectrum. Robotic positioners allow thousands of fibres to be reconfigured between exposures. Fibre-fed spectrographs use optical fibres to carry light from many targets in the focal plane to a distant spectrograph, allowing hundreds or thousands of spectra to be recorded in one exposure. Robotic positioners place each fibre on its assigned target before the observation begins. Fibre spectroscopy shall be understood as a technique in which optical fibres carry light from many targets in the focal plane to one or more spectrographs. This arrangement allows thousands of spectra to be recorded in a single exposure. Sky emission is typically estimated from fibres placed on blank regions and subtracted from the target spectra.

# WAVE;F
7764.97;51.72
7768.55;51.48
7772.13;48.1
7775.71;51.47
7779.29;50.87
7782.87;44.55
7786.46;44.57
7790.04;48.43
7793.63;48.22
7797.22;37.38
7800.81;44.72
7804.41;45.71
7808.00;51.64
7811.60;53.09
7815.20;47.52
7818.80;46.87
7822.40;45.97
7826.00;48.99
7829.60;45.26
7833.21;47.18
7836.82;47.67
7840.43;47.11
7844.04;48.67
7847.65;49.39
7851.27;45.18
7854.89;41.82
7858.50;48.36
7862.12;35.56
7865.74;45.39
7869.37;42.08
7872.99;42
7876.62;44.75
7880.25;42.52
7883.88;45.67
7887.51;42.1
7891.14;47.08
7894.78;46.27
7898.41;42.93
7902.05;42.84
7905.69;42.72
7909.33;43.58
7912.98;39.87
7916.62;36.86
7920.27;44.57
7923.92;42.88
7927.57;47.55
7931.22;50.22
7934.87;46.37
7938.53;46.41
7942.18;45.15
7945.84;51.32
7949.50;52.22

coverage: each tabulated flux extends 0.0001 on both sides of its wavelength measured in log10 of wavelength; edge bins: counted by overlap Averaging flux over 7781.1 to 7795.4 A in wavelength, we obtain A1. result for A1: 46.4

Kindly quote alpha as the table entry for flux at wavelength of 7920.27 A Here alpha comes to 44.57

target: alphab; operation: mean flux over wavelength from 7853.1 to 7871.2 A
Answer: 42.7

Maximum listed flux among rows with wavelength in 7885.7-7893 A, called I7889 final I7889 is 47.08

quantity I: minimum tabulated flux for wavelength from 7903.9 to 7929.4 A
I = 36.86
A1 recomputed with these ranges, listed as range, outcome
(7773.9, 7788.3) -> 47.9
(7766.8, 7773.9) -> 49.8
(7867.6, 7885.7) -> 43.4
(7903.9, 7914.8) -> 42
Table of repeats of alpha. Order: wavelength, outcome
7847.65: 49.39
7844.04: 48.67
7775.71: 51.47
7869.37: 42.08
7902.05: 42.84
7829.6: 45.26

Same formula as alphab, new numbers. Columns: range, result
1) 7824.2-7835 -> 47.2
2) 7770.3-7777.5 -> 49.8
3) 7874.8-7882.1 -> 43.6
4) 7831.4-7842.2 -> 47.3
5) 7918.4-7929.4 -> 45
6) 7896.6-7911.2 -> 43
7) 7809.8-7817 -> 50.3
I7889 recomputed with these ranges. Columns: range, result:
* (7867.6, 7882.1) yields 44.75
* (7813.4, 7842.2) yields 48.99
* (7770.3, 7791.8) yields 51.47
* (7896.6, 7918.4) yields 43.58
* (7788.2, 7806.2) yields 48.43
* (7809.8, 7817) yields 53.09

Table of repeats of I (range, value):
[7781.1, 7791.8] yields 44.55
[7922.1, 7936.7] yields 42.88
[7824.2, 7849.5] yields 45.26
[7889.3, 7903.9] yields 42.84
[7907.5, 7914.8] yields 39.87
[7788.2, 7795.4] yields 48.22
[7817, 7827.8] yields 45.97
